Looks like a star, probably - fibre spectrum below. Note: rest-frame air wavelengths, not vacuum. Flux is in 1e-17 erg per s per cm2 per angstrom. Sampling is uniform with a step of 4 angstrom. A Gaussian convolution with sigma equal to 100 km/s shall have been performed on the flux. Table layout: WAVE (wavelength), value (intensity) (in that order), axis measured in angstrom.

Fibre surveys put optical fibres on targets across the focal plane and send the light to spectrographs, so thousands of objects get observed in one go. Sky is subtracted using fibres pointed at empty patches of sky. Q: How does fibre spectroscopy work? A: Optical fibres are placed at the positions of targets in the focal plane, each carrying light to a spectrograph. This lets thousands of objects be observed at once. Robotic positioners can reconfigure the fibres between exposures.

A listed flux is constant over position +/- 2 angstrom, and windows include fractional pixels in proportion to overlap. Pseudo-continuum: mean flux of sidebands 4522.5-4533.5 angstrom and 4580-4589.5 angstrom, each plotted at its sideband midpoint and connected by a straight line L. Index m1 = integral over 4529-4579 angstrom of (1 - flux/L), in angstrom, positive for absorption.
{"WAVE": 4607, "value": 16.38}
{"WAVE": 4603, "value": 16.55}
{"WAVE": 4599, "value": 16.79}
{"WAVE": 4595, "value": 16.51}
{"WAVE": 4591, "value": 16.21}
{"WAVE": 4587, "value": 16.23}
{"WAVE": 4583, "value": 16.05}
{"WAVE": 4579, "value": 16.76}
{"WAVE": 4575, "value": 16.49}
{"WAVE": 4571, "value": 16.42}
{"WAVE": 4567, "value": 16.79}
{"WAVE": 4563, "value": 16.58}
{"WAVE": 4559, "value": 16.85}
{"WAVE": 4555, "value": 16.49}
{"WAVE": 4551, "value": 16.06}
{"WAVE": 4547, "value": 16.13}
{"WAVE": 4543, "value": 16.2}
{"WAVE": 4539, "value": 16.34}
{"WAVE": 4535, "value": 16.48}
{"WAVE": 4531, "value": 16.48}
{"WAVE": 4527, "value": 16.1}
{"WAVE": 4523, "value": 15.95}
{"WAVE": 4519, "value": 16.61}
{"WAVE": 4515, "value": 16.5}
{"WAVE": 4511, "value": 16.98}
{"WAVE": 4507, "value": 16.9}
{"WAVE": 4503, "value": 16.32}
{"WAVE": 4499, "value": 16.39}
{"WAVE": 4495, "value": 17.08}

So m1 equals -0.7 angstrom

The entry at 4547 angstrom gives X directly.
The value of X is 16.13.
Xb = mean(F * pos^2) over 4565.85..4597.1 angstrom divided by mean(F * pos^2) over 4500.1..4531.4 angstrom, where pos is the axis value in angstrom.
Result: 1.0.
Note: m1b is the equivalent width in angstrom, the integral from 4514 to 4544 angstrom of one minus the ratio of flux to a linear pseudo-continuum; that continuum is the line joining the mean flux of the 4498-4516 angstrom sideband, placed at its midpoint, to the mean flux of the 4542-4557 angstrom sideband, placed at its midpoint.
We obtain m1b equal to 0.2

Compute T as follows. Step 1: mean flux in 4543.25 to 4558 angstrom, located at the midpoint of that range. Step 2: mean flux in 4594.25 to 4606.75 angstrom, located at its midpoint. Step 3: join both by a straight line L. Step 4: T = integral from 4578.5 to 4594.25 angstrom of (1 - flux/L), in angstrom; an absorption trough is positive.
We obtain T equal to 0.2 angstrom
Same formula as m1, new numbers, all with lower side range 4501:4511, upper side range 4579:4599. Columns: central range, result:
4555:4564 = -0.1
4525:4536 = 0.2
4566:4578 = -0.1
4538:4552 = 0.3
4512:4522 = 0.1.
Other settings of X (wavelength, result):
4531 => 16.48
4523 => 15.95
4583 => 16.05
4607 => 16.38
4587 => 16.23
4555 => 16.49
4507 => 16.9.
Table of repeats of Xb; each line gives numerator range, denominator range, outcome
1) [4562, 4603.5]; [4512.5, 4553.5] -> 1.03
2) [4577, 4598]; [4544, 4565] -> 1.01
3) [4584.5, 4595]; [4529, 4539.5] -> 1.01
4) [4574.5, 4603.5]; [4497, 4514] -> 1.03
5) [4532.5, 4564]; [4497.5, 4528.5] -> 1.01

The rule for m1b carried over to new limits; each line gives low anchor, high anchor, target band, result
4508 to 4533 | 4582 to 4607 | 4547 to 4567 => -0.1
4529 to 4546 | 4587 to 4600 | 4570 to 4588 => 0.0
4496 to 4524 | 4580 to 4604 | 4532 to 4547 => 0.2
